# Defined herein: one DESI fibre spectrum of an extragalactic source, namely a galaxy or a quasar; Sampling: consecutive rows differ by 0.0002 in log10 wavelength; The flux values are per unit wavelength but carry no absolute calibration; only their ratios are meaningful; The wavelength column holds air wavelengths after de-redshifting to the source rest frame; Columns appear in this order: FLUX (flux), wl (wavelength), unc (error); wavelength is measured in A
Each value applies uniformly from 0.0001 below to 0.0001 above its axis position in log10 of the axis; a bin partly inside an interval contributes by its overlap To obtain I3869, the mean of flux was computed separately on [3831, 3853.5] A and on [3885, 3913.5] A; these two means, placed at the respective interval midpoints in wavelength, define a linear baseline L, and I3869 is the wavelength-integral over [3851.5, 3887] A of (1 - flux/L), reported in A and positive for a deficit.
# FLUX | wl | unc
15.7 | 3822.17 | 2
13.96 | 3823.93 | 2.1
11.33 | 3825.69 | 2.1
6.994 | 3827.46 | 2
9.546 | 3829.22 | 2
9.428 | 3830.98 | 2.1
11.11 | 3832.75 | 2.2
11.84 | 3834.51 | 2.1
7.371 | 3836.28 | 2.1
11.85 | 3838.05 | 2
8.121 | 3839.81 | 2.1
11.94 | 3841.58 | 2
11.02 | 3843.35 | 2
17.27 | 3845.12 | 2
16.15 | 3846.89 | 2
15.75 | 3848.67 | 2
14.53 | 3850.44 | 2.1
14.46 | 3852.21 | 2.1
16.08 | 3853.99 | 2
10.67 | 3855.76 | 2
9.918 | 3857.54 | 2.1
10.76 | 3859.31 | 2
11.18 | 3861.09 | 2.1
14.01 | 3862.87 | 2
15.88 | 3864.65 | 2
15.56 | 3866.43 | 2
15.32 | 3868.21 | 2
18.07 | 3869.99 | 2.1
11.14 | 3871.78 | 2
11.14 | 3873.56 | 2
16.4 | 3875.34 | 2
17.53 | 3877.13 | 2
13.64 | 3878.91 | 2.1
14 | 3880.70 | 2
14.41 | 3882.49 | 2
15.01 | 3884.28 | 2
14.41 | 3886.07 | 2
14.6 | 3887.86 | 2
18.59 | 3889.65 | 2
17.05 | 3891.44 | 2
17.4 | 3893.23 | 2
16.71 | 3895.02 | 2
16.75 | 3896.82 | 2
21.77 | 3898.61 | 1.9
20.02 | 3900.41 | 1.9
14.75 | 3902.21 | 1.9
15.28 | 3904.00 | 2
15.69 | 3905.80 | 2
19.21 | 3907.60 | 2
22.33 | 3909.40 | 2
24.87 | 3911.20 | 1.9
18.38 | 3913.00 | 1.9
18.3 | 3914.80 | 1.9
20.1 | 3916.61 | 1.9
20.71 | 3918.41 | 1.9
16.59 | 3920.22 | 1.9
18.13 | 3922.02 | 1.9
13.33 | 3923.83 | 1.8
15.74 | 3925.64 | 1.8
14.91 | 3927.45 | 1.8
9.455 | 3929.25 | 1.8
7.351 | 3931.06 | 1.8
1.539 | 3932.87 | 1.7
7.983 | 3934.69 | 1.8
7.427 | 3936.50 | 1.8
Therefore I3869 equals 2.7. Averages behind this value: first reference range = 12.6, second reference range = 18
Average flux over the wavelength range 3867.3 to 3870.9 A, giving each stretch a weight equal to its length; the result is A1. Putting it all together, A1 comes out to 16.6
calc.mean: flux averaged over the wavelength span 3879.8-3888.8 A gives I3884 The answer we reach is 14.5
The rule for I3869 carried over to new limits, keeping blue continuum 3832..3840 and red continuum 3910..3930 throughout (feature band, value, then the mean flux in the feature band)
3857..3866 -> -0.1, 12.6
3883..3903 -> -2.4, 17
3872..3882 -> -0.4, 14.3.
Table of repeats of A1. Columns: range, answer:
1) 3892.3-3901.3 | 18.5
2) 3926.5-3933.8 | 8.35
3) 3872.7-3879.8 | 14.7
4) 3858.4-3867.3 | 13.5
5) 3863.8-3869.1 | 15.6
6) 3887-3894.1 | 16.9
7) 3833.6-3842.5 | 10.2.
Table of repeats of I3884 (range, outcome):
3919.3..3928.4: 15.7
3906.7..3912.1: 22.1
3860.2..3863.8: 12.6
